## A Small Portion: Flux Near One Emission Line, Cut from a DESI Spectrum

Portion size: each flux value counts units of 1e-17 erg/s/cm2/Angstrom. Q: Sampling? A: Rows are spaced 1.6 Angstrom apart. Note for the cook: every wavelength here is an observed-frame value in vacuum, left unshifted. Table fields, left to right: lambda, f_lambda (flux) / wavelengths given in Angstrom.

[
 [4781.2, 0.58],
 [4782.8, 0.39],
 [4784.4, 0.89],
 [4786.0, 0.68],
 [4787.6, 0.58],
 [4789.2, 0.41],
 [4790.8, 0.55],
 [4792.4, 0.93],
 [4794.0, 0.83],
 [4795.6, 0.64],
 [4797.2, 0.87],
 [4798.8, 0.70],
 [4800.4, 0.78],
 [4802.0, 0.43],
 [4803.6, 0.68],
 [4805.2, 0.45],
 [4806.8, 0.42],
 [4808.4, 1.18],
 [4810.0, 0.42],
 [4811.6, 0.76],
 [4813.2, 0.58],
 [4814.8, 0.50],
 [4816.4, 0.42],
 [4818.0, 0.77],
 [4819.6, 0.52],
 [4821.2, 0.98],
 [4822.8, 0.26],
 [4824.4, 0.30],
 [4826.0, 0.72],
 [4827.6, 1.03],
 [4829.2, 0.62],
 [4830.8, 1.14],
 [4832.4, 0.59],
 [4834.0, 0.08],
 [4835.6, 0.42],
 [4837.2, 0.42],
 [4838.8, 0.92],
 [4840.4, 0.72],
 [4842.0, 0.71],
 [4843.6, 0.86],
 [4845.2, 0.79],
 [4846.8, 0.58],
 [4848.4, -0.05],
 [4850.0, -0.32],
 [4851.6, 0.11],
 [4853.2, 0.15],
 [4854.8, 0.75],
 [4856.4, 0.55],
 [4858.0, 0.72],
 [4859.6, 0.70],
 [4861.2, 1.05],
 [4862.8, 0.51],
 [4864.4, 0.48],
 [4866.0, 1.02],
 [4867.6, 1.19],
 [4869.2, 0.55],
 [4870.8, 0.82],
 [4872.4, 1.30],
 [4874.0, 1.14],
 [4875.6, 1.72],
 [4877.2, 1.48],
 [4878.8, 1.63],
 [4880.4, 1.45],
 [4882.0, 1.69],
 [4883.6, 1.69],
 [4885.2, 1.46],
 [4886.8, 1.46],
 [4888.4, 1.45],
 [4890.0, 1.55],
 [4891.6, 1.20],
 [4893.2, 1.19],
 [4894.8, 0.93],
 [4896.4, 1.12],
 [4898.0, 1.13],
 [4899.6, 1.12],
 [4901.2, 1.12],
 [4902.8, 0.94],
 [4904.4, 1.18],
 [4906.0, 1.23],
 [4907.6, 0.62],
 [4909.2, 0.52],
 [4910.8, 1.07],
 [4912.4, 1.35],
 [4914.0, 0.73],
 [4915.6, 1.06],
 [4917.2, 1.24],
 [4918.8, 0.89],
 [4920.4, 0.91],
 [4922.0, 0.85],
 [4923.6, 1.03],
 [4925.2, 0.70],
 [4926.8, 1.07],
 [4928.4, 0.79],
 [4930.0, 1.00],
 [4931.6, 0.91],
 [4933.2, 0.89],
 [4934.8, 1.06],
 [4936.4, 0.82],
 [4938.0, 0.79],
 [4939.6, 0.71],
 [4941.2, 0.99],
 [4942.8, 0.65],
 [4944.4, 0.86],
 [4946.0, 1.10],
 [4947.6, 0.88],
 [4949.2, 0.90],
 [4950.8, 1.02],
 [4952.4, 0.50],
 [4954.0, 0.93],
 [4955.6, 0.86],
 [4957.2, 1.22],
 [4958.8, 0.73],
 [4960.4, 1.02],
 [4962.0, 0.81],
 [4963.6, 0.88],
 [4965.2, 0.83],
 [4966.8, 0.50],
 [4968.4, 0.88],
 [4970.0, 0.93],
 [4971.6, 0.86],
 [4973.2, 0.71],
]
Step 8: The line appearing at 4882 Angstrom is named Lyman alpha 1216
